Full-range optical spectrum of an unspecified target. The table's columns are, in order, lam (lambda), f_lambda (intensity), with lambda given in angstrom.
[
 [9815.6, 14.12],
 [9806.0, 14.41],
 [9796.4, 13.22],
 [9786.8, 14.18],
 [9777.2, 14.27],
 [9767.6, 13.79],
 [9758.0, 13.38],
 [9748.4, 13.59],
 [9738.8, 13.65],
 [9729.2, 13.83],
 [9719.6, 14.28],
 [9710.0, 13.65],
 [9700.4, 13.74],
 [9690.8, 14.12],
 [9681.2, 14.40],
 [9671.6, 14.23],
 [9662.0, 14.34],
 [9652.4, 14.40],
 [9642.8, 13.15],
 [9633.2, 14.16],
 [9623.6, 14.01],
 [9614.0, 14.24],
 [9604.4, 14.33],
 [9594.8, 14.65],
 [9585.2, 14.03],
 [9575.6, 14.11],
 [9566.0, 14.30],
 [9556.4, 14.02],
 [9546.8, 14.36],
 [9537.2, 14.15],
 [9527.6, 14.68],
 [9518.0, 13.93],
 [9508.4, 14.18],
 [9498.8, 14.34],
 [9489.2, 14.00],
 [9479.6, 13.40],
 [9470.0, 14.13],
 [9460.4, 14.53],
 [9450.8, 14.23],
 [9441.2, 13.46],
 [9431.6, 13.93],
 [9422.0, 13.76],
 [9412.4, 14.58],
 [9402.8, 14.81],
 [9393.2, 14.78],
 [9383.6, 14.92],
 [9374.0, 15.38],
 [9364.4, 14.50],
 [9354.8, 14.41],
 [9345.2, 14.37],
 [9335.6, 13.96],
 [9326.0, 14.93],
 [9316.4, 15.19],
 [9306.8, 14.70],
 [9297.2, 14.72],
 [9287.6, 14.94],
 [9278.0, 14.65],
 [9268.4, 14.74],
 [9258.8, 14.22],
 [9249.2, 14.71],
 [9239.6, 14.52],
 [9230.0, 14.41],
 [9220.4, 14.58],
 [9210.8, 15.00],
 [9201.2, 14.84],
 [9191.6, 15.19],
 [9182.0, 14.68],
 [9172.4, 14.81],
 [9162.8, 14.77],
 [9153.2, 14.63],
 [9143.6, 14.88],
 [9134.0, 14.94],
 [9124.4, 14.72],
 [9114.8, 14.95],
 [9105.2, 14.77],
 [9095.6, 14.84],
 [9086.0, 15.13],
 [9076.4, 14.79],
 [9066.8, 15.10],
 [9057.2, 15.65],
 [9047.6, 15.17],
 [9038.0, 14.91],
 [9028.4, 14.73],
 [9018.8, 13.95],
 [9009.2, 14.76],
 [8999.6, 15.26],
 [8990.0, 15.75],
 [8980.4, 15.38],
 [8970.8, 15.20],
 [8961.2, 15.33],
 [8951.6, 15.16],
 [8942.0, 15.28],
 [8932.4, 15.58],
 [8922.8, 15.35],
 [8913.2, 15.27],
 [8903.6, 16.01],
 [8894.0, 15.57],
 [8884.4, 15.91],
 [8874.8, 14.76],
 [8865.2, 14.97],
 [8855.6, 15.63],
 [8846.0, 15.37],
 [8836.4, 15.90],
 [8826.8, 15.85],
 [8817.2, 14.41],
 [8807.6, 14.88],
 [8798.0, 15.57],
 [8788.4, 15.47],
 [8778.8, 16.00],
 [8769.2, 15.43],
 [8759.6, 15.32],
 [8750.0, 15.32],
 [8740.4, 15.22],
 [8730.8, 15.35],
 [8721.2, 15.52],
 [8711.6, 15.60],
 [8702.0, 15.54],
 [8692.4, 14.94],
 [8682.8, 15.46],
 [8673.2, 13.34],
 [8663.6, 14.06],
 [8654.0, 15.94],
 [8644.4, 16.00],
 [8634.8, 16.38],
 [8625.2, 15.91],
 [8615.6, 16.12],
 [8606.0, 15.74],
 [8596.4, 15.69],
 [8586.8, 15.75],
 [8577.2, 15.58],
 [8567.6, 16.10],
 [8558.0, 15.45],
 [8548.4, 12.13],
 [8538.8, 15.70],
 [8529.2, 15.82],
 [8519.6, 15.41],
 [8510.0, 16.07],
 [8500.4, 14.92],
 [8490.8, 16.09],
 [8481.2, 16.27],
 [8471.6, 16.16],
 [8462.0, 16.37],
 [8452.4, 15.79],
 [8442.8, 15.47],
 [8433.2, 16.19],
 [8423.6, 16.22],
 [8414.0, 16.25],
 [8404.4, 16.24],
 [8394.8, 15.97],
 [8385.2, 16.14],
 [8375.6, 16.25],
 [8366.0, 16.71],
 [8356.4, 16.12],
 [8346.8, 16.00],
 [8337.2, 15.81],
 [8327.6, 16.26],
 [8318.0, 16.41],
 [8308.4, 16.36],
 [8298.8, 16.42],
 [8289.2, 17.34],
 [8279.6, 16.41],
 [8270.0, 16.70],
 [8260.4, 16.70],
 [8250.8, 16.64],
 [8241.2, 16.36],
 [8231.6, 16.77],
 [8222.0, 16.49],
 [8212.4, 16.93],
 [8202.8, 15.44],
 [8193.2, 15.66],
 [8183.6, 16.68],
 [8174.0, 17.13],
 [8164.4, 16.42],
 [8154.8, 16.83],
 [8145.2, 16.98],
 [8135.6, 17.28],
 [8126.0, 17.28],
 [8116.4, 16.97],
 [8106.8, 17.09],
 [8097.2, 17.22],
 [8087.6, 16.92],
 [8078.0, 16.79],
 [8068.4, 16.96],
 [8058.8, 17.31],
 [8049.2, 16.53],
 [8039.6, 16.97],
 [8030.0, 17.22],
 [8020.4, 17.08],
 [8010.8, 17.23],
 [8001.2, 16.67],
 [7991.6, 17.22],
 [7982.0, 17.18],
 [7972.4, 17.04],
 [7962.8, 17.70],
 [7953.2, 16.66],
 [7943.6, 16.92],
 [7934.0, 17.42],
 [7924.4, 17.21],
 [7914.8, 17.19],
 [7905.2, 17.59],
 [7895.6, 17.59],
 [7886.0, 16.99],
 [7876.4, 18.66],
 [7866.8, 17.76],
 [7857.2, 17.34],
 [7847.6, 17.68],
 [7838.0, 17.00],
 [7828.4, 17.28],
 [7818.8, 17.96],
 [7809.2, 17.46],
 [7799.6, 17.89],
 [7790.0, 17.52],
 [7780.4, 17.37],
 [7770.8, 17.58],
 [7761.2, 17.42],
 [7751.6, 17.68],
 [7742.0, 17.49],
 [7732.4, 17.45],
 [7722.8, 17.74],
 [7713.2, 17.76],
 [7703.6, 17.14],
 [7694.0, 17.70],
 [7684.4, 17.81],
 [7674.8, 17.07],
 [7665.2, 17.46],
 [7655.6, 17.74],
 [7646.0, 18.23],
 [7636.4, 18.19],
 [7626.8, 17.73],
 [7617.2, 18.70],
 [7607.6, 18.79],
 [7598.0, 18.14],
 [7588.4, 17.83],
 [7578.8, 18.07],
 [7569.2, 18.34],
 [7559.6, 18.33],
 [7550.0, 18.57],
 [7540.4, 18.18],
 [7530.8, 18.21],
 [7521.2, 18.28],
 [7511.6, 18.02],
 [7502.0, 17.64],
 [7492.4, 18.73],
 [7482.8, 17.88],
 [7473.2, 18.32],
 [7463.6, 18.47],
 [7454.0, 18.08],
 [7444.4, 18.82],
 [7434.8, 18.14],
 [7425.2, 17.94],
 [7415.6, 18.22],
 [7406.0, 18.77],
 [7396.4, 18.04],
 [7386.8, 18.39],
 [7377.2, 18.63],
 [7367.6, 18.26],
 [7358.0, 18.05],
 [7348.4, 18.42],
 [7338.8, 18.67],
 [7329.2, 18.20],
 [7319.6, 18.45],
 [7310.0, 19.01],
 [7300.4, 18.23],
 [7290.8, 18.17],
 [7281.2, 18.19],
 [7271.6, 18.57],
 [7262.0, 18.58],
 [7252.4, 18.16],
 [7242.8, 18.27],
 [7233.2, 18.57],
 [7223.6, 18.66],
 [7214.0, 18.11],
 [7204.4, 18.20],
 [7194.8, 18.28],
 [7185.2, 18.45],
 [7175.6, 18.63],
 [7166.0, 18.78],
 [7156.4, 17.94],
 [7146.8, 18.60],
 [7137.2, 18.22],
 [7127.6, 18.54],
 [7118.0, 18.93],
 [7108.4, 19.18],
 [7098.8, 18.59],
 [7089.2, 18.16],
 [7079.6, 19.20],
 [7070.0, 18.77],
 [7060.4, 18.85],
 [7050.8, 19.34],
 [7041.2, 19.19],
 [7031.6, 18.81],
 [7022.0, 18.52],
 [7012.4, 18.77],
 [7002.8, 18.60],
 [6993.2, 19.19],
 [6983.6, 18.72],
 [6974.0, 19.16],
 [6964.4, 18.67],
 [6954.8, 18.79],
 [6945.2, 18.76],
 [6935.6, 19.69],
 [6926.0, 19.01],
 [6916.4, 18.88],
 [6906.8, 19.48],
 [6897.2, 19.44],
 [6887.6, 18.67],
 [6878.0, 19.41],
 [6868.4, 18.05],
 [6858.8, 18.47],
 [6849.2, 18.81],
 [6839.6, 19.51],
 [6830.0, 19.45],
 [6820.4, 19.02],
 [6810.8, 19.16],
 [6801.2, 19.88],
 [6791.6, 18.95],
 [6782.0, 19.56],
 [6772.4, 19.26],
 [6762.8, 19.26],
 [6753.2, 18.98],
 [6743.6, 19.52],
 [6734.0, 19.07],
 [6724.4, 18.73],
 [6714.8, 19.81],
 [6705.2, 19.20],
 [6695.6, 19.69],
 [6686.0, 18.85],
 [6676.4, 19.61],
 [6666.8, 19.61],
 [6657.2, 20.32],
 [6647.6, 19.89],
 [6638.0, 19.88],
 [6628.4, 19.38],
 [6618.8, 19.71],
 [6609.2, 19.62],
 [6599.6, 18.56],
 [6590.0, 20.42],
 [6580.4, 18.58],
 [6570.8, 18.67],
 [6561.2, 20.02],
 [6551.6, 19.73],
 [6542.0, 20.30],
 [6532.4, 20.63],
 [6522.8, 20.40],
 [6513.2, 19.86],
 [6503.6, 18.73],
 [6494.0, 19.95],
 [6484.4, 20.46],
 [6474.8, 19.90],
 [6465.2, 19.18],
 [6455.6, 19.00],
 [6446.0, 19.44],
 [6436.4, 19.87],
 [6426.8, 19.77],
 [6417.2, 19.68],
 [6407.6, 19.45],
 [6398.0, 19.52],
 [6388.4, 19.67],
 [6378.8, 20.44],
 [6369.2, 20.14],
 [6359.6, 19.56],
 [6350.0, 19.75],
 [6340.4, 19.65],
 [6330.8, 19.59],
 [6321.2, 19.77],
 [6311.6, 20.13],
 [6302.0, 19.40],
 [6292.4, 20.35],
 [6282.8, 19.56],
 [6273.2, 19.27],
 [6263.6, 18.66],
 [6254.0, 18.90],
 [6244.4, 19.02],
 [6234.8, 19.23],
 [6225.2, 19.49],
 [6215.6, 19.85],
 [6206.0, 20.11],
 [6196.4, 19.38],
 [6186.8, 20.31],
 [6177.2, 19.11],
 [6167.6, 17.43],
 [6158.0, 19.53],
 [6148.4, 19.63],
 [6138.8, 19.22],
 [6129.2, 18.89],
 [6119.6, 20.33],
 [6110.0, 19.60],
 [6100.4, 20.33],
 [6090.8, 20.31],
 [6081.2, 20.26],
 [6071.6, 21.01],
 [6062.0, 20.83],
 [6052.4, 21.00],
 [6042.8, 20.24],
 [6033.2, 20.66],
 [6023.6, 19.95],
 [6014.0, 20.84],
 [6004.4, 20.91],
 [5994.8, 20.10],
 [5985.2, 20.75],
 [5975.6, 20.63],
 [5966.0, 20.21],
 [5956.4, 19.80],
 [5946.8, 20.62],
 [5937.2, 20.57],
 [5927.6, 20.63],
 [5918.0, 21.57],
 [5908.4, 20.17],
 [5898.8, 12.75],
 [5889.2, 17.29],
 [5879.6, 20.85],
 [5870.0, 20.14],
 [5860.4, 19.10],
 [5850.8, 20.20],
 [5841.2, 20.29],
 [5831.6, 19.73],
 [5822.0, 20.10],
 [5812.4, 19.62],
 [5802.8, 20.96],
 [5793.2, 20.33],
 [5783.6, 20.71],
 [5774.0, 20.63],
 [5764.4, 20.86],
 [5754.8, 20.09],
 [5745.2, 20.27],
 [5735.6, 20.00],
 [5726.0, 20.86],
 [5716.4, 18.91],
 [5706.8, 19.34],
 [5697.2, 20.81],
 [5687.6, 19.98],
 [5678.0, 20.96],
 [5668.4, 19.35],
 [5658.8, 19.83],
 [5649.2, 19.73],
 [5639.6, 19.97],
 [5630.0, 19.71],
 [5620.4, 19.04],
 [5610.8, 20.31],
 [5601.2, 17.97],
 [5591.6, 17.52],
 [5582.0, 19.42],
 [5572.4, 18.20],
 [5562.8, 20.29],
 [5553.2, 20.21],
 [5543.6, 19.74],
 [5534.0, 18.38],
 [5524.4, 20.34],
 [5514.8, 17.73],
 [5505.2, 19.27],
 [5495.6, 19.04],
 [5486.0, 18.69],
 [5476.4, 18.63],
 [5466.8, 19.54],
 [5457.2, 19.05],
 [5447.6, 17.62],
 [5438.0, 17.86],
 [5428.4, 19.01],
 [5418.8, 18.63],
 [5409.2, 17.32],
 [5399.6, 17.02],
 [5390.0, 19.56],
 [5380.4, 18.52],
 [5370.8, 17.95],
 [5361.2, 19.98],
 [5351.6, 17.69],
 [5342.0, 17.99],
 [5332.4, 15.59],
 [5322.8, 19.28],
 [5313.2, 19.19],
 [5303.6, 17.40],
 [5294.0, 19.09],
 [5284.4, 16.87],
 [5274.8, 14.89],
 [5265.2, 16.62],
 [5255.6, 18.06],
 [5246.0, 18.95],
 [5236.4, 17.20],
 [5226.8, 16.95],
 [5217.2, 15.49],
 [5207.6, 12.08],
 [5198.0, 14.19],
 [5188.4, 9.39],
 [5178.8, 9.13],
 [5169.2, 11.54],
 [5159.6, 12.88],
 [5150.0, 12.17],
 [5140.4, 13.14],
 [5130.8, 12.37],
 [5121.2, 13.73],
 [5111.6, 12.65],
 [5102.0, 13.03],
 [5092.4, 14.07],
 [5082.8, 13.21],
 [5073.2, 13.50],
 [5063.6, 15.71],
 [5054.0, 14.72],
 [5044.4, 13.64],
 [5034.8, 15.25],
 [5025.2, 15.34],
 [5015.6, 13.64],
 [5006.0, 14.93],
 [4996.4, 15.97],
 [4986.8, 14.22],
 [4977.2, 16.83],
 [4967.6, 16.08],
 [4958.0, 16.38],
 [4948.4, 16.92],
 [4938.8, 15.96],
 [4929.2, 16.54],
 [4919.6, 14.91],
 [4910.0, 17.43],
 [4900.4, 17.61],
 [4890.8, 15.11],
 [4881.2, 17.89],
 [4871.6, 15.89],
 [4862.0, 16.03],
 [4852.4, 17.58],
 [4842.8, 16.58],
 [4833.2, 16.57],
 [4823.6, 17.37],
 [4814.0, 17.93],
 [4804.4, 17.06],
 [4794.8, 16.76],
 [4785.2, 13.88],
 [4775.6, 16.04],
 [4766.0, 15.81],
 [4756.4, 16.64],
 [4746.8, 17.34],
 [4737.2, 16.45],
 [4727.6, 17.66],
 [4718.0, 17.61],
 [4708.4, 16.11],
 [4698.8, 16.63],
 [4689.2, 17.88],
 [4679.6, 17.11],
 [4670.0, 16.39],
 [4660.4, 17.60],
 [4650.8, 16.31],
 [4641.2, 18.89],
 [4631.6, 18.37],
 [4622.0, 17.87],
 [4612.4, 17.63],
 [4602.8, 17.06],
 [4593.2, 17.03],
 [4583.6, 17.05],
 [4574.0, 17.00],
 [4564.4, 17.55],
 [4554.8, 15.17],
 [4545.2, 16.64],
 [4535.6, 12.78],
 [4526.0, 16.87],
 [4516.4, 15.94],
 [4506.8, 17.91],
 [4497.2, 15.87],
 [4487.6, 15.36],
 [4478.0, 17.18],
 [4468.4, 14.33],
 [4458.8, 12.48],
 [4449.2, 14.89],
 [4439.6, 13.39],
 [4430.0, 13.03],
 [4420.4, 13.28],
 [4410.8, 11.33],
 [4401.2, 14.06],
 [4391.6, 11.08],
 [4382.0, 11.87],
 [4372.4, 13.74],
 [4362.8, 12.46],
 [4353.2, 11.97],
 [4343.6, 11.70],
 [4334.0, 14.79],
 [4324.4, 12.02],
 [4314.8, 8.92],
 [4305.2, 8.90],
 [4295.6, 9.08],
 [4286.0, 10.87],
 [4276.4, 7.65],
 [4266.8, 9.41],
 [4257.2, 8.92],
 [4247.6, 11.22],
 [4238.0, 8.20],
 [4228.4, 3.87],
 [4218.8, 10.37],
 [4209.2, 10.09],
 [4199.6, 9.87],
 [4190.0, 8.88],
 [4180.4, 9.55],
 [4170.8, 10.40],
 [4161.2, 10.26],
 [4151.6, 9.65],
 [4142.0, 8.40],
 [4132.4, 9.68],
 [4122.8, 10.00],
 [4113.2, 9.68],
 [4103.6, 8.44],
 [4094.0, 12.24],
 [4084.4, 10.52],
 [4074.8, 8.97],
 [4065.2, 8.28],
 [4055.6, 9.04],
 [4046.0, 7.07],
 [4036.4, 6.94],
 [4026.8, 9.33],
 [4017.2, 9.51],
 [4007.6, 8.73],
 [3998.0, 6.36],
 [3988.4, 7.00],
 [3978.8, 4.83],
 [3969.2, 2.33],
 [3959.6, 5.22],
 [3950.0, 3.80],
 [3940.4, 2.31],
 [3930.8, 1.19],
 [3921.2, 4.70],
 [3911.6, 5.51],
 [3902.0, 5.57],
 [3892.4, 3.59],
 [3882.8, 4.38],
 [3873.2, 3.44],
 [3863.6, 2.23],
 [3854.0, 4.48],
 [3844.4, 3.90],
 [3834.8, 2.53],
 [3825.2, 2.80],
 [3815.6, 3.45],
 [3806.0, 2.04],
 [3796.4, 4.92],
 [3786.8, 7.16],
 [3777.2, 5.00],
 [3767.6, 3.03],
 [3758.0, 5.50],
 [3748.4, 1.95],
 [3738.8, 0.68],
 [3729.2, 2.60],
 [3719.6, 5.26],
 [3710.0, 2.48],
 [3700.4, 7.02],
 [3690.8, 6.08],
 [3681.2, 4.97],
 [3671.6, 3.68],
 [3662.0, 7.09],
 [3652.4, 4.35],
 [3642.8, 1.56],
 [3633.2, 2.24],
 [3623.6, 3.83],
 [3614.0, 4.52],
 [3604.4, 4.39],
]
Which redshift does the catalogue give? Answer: 0.00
